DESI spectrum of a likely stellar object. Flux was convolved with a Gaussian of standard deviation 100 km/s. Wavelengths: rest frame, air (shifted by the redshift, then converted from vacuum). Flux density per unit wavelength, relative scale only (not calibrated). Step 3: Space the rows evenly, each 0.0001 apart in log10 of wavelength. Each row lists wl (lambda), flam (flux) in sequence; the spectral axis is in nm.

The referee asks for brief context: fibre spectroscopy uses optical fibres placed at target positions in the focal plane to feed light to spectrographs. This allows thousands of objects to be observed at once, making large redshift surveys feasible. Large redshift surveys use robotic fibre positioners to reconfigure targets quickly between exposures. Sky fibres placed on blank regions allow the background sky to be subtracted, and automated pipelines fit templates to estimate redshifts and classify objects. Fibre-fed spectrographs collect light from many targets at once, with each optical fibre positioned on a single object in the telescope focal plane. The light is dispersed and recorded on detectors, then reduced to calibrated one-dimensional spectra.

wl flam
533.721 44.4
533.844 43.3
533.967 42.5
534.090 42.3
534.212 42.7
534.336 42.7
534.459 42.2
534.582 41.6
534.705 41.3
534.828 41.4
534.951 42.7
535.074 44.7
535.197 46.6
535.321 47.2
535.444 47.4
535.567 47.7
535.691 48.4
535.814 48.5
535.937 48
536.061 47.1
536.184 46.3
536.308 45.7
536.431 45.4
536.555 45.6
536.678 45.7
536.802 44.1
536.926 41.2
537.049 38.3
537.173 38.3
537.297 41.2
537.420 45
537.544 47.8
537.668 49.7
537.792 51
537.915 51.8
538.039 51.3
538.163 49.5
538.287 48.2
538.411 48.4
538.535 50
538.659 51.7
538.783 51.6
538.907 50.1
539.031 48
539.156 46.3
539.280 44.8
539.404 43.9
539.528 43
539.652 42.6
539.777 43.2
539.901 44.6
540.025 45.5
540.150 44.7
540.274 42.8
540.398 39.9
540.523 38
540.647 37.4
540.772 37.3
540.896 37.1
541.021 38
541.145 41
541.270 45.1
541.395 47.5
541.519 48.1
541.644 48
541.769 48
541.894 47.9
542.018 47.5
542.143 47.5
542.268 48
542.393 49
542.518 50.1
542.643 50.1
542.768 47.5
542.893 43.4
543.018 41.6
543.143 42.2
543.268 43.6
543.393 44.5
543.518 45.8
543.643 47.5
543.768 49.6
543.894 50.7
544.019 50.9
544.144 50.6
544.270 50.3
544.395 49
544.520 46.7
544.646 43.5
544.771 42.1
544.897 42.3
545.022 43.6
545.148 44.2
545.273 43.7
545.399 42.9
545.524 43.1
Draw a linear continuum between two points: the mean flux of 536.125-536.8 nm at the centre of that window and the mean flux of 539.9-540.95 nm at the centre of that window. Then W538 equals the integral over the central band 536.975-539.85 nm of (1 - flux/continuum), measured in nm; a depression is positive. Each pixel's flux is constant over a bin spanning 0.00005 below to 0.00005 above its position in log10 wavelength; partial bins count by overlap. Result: -0.24 nm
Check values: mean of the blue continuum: 45.6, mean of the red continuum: 40.6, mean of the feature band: 46.7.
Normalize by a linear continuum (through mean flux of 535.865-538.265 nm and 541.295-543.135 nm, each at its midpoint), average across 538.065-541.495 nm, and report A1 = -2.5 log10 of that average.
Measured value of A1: 0.05 mag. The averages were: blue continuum 46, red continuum 47.2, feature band 44.6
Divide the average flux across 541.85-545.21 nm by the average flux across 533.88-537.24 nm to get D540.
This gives 1.05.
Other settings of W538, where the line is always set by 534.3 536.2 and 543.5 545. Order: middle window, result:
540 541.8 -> 0.16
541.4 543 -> -0.03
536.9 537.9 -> 0.03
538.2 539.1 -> -0.07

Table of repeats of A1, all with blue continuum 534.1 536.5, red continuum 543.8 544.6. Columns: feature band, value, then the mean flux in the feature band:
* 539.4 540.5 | 0.10 mag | 43.1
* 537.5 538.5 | -0.08 mag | 49.8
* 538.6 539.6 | -0.01 mag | 47.4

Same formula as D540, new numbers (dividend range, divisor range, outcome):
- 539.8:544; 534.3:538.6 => 0.98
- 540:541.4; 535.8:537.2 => 0.92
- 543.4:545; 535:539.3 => 1.01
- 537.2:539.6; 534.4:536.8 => 1.05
